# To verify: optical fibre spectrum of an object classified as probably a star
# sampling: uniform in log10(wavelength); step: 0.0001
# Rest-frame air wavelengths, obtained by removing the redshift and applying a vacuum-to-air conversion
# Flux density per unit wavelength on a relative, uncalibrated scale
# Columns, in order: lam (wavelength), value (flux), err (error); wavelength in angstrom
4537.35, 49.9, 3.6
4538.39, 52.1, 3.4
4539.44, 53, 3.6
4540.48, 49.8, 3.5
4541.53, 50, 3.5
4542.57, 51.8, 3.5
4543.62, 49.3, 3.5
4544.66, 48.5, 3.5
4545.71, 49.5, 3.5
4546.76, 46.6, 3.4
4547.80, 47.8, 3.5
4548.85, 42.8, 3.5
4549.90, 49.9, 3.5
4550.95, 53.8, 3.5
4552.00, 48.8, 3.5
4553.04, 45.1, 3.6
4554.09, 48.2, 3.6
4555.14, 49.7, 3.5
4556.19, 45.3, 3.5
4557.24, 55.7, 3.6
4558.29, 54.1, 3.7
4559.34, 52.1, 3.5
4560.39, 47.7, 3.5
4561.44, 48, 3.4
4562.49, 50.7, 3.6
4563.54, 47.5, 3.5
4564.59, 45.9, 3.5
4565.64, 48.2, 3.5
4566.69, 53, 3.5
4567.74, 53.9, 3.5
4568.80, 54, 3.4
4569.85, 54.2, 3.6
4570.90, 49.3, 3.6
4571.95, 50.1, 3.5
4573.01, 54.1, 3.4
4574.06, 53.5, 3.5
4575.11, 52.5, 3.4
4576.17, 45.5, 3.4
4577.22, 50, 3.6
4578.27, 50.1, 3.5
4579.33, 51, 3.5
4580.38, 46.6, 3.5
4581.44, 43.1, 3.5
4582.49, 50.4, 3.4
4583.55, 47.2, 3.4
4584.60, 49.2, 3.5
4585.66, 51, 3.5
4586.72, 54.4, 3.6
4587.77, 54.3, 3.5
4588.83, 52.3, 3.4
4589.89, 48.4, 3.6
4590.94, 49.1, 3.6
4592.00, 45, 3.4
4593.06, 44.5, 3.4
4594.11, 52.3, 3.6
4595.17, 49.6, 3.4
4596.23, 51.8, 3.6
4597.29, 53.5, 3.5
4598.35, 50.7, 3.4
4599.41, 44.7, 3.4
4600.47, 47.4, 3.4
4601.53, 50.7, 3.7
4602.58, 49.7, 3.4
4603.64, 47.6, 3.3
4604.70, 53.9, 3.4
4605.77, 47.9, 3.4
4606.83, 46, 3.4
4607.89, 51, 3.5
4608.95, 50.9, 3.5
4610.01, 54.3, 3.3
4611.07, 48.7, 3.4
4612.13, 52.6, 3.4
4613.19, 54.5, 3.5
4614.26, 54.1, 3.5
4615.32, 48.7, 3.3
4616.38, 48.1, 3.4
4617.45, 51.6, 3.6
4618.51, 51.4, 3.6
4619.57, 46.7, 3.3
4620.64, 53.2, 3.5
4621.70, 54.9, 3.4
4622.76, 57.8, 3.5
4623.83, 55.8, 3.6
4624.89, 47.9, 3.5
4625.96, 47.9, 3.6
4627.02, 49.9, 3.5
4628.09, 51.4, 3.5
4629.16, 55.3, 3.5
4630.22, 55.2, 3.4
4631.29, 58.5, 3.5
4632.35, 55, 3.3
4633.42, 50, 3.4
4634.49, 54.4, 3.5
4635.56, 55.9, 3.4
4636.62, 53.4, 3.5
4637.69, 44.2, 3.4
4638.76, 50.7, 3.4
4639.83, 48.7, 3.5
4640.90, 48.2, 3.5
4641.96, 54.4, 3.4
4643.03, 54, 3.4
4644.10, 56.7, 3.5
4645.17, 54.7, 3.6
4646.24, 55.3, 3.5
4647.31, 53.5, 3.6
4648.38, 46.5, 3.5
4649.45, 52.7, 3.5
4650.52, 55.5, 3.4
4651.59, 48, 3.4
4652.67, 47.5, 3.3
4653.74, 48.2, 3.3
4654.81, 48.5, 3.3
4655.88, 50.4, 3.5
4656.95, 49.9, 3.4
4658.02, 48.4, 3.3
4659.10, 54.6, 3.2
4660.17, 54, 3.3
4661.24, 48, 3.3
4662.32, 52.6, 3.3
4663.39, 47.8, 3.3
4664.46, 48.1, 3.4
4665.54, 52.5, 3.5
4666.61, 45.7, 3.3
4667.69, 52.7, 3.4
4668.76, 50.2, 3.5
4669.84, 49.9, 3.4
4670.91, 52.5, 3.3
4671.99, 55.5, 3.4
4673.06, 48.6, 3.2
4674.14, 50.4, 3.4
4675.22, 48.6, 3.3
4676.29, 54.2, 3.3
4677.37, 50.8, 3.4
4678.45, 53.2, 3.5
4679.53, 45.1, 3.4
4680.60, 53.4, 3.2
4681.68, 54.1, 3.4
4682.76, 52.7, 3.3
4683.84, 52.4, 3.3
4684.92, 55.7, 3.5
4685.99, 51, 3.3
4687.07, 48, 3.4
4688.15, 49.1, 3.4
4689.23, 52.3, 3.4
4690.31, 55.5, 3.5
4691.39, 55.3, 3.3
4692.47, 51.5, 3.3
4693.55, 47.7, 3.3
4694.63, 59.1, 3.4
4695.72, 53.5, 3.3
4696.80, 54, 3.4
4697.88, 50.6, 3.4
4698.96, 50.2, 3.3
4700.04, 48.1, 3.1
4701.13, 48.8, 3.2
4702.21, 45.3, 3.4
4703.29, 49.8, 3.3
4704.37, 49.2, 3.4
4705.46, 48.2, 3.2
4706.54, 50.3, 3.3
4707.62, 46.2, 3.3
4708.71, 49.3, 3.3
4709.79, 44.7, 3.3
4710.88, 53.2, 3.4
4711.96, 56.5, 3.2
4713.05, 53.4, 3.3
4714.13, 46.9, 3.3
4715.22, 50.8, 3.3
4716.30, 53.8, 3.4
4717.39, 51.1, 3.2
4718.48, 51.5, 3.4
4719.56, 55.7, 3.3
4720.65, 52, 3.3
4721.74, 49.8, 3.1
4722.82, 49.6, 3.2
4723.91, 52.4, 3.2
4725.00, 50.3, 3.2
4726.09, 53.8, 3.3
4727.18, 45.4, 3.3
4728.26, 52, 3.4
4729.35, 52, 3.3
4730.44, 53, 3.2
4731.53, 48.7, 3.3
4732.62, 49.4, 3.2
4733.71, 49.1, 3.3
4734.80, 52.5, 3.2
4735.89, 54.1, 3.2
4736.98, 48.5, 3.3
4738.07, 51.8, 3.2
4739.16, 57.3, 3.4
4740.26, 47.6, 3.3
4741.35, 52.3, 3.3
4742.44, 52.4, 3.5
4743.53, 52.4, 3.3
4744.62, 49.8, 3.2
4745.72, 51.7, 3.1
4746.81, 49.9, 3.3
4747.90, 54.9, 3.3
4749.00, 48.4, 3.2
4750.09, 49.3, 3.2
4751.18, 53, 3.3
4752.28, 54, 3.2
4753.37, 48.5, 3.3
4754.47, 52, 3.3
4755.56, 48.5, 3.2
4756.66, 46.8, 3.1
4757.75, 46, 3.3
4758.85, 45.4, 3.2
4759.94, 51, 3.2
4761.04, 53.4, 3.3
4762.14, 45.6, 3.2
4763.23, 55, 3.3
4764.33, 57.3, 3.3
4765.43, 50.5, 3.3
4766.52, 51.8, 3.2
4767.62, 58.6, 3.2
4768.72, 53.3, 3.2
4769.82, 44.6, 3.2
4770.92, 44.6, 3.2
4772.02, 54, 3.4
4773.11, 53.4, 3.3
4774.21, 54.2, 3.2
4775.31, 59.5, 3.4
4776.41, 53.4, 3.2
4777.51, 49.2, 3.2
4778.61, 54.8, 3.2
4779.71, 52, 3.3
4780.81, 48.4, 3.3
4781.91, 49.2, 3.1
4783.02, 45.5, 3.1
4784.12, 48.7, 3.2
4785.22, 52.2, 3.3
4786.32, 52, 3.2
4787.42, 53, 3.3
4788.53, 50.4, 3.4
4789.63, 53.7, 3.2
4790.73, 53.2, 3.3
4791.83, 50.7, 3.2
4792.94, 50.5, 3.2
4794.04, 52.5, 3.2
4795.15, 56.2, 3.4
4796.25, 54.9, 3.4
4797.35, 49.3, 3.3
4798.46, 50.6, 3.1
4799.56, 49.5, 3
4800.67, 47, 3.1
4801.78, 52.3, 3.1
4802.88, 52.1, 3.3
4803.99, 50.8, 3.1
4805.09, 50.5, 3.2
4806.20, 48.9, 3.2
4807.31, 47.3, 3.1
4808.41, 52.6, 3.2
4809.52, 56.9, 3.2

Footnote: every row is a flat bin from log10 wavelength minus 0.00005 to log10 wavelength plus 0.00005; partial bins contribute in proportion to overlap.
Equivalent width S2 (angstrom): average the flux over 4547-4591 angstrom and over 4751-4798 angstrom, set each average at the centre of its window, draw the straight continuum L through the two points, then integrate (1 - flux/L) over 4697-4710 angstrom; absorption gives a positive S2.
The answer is 0.6 angstrom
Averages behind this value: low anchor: 50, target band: 48.7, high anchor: 51.4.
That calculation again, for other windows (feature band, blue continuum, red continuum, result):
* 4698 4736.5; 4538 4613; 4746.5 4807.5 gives 0.2 angstrom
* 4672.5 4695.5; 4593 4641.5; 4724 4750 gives -0.3 angstrom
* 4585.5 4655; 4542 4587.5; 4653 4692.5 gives -1.1 angstrom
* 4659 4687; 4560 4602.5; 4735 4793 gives -0.3 angstrom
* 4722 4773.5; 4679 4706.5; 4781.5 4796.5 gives 0.5 angstrom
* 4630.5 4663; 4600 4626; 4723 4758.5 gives -0.5 angstrom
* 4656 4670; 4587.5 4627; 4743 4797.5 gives 0.1 angstrom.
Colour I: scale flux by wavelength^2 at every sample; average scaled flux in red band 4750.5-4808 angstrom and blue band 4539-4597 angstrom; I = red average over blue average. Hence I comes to 1.12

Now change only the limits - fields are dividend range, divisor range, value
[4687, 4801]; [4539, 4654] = 1.08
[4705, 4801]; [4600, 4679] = 1.05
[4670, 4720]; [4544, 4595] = 1.09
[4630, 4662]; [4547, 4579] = 1.07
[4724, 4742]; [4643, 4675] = 1.03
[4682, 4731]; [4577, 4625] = 1.06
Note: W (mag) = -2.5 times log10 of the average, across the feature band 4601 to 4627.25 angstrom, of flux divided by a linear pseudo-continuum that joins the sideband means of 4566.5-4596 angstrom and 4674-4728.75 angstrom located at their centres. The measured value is -0.01 mag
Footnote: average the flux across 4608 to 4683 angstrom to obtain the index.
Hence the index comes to 51.6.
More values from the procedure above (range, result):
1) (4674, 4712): 51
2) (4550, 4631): 50.5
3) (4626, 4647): 52.8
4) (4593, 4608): 49.5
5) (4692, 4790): 51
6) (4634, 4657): 51.5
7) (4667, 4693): 51.7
